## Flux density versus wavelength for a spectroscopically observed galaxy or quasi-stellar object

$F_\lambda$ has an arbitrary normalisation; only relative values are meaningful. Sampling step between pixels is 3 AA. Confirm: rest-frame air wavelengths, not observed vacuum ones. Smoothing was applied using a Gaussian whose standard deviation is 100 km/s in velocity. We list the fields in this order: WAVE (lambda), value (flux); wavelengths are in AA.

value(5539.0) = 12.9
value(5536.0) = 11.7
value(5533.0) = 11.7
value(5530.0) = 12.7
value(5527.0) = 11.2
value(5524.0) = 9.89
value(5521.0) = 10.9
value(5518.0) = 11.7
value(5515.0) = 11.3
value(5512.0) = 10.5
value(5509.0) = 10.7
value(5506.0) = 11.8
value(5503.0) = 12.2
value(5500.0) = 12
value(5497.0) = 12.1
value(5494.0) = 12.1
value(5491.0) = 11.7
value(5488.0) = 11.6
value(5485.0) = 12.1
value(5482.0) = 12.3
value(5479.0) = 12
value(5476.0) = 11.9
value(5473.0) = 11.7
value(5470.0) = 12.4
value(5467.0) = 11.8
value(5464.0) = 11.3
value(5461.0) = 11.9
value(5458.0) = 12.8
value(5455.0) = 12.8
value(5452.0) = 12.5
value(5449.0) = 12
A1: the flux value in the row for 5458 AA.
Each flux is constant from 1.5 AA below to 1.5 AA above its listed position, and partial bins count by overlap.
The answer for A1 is 12.8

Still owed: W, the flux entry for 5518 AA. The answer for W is 11.7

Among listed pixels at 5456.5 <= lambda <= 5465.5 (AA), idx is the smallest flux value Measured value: 11.3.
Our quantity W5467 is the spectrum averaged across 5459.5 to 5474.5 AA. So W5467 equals 11.8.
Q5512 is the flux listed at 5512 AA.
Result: 10.5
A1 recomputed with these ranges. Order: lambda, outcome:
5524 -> 9.89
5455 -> 12.8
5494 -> 12.1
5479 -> 12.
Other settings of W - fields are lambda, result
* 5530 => 12.7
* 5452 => 12.5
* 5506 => 11.8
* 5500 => 12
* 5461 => 11.9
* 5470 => 12.4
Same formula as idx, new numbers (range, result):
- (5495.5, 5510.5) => 10.7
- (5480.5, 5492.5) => 11.6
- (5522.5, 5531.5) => 9.89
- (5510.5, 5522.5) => 10.5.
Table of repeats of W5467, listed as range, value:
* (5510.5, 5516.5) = 10.9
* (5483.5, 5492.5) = 11.8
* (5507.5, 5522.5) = 11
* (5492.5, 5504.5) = 12.1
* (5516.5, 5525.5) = 10.8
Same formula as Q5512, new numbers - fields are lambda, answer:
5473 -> 11.7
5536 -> 11.7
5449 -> 12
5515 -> 11.3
